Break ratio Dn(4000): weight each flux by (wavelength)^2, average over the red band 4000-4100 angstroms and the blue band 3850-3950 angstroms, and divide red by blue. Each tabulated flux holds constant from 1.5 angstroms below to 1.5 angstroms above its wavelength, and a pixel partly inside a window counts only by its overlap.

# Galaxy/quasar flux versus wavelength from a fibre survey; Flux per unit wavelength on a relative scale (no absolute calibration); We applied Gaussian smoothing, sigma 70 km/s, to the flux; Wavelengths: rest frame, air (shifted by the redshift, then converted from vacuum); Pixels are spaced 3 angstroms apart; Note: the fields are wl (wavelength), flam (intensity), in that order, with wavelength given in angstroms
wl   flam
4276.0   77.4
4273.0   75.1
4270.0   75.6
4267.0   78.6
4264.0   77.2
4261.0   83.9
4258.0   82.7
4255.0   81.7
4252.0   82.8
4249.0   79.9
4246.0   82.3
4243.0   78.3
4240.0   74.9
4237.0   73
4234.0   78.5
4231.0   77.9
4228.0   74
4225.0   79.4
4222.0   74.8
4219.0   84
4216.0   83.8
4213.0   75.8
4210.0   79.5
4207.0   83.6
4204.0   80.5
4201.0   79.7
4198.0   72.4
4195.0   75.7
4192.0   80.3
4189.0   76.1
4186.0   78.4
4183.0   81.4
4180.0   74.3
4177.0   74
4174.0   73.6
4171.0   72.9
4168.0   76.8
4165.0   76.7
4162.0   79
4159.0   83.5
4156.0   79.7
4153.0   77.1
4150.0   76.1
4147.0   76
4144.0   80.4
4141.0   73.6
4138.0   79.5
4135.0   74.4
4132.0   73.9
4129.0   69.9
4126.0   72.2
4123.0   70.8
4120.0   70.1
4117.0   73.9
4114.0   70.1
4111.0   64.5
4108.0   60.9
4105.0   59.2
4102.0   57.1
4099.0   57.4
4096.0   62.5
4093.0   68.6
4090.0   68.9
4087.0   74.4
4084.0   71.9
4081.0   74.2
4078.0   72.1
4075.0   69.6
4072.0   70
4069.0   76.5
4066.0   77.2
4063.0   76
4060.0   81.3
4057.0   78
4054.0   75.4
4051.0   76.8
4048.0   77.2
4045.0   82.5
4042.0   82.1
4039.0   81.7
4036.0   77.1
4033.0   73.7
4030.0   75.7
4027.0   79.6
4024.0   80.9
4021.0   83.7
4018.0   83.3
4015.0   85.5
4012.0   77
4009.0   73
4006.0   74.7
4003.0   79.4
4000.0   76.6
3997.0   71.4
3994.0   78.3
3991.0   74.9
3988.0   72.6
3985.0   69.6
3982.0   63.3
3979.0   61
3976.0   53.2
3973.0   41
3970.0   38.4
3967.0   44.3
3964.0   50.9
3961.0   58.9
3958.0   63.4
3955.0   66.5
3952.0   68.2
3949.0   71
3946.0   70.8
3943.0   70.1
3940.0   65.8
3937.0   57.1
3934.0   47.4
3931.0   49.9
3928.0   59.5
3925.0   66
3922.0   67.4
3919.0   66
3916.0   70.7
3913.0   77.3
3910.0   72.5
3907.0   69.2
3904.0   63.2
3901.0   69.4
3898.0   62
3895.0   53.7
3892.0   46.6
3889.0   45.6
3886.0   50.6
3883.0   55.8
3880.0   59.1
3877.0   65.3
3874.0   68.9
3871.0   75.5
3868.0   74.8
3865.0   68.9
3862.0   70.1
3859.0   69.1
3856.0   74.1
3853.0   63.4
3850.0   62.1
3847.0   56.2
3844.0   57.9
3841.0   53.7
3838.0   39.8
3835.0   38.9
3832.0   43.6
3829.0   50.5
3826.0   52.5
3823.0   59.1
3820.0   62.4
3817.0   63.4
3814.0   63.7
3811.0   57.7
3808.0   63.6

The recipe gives 1.27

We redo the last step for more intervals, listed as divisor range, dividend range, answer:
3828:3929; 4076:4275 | 1.42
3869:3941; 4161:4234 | 1.45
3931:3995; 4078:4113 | 1.15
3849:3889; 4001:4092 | 1.29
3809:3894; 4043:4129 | 1.36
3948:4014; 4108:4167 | 1.24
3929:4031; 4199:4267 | 1.34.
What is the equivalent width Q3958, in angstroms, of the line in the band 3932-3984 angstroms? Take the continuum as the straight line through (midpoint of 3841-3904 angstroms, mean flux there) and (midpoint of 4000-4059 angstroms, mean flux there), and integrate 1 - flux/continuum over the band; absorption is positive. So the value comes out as 9.3 angstroms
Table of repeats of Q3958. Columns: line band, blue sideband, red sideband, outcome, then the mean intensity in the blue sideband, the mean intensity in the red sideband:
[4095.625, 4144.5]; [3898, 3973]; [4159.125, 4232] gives 3.1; 62.2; 77.8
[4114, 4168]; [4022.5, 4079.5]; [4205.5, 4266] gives 1.8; 77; 79.4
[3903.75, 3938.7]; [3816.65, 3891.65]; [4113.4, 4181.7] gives -0.7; 59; 75.2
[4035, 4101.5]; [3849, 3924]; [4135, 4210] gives -0.9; 64.9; 77.5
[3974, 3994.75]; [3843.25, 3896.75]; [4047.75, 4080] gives 1.0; 62.2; 75.4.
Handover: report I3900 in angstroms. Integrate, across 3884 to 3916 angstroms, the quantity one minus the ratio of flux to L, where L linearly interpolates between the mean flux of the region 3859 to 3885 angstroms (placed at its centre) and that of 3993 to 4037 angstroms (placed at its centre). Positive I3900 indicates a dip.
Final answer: 3.7 angstroms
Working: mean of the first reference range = 67.1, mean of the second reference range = 78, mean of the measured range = 61.4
